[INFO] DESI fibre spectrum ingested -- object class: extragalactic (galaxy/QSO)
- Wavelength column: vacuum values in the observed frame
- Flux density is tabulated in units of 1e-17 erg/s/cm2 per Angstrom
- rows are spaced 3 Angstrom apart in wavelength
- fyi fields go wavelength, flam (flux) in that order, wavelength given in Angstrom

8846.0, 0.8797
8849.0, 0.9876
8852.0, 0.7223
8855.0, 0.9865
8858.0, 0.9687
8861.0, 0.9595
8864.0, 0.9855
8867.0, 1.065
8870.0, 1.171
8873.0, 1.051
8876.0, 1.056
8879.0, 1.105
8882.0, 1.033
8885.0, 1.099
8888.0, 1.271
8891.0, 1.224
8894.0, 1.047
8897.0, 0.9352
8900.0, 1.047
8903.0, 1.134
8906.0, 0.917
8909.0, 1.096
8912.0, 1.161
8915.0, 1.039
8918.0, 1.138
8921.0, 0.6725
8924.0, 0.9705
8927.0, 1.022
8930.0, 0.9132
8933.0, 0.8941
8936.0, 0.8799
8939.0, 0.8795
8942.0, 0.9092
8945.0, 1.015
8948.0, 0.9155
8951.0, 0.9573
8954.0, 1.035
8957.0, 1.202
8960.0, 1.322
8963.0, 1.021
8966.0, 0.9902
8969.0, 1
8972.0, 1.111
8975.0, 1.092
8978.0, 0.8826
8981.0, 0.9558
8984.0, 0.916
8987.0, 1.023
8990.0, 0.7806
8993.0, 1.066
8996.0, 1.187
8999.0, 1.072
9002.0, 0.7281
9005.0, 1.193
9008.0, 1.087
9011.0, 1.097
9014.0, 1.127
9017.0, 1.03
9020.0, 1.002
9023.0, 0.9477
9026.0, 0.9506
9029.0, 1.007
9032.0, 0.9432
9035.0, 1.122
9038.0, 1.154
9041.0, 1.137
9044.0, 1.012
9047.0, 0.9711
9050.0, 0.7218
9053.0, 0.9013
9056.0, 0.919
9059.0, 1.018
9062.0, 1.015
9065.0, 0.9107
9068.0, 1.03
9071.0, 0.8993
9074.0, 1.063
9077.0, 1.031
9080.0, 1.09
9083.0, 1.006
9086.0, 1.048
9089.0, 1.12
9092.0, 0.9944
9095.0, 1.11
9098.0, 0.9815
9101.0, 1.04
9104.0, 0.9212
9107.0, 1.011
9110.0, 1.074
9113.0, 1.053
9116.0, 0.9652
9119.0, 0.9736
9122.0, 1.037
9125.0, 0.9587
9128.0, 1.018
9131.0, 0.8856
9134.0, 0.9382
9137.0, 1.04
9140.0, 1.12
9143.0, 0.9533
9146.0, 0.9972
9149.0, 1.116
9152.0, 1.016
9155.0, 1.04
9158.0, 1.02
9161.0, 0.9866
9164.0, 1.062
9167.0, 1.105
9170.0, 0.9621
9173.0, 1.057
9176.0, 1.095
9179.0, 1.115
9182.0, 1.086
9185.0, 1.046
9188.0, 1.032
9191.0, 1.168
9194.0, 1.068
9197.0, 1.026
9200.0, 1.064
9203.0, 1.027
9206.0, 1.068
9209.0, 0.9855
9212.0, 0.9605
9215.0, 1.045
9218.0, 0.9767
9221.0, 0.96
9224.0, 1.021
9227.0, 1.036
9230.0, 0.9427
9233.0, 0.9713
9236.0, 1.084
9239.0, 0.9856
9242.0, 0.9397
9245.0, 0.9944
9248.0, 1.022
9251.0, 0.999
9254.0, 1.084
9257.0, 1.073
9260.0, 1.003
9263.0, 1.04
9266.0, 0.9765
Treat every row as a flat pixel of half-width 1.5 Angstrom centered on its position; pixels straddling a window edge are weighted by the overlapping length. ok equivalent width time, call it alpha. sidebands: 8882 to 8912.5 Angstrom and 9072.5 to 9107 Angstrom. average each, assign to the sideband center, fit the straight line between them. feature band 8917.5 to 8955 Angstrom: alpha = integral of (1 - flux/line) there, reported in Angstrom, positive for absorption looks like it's 5.1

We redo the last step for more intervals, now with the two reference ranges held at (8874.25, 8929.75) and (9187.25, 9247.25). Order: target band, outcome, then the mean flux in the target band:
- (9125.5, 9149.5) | 0.6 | 1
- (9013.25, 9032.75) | 0.7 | 0.998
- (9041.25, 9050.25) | 0.7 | 0.959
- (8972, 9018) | 1.0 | 1.02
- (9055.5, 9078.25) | 1.0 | 0.988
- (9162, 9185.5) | -1.0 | 1.07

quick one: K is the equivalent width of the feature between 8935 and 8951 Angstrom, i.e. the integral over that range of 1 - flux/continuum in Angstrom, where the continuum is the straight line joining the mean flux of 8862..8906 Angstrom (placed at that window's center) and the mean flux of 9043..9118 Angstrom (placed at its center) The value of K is 2.0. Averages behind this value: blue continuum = 1.08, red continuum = 0.996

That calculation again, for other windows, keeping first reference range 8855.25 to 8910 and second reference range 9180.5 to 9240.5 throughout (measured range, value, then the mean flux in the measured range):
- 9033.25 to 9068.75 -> 1.81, 0.992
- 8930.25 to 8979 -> 2.28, 1.01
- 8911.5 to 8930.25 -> 1.32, 0.984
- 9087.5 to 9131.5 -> 1.11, 1.01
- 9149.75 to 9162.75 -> 0.14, 1.02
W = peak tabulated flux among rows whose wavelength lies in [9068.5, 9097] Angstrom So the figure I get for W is 1.12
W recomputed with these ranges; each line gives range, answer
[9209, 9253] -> 1.084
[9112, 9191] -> 1.168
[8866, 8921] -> 1.271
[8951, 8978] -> 1.322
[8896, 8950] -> 1.161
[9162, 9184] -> 1.115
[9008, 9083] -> 1.154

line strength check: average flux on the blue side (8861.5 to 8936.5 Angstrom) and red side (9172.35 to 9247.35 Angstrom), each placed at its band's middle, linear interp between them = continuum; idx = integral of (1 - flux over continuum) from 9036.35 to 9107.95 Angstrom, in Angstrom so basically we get 2.0 Angstrom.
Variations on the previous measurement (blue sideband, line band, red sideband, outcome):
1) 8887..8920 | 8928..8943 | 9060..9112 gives 2.4 Angstrom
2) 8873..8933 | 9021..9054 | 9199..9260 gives 1.3 Angstrom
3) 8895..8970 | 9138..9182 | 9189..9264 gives -1.3 Angstrom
